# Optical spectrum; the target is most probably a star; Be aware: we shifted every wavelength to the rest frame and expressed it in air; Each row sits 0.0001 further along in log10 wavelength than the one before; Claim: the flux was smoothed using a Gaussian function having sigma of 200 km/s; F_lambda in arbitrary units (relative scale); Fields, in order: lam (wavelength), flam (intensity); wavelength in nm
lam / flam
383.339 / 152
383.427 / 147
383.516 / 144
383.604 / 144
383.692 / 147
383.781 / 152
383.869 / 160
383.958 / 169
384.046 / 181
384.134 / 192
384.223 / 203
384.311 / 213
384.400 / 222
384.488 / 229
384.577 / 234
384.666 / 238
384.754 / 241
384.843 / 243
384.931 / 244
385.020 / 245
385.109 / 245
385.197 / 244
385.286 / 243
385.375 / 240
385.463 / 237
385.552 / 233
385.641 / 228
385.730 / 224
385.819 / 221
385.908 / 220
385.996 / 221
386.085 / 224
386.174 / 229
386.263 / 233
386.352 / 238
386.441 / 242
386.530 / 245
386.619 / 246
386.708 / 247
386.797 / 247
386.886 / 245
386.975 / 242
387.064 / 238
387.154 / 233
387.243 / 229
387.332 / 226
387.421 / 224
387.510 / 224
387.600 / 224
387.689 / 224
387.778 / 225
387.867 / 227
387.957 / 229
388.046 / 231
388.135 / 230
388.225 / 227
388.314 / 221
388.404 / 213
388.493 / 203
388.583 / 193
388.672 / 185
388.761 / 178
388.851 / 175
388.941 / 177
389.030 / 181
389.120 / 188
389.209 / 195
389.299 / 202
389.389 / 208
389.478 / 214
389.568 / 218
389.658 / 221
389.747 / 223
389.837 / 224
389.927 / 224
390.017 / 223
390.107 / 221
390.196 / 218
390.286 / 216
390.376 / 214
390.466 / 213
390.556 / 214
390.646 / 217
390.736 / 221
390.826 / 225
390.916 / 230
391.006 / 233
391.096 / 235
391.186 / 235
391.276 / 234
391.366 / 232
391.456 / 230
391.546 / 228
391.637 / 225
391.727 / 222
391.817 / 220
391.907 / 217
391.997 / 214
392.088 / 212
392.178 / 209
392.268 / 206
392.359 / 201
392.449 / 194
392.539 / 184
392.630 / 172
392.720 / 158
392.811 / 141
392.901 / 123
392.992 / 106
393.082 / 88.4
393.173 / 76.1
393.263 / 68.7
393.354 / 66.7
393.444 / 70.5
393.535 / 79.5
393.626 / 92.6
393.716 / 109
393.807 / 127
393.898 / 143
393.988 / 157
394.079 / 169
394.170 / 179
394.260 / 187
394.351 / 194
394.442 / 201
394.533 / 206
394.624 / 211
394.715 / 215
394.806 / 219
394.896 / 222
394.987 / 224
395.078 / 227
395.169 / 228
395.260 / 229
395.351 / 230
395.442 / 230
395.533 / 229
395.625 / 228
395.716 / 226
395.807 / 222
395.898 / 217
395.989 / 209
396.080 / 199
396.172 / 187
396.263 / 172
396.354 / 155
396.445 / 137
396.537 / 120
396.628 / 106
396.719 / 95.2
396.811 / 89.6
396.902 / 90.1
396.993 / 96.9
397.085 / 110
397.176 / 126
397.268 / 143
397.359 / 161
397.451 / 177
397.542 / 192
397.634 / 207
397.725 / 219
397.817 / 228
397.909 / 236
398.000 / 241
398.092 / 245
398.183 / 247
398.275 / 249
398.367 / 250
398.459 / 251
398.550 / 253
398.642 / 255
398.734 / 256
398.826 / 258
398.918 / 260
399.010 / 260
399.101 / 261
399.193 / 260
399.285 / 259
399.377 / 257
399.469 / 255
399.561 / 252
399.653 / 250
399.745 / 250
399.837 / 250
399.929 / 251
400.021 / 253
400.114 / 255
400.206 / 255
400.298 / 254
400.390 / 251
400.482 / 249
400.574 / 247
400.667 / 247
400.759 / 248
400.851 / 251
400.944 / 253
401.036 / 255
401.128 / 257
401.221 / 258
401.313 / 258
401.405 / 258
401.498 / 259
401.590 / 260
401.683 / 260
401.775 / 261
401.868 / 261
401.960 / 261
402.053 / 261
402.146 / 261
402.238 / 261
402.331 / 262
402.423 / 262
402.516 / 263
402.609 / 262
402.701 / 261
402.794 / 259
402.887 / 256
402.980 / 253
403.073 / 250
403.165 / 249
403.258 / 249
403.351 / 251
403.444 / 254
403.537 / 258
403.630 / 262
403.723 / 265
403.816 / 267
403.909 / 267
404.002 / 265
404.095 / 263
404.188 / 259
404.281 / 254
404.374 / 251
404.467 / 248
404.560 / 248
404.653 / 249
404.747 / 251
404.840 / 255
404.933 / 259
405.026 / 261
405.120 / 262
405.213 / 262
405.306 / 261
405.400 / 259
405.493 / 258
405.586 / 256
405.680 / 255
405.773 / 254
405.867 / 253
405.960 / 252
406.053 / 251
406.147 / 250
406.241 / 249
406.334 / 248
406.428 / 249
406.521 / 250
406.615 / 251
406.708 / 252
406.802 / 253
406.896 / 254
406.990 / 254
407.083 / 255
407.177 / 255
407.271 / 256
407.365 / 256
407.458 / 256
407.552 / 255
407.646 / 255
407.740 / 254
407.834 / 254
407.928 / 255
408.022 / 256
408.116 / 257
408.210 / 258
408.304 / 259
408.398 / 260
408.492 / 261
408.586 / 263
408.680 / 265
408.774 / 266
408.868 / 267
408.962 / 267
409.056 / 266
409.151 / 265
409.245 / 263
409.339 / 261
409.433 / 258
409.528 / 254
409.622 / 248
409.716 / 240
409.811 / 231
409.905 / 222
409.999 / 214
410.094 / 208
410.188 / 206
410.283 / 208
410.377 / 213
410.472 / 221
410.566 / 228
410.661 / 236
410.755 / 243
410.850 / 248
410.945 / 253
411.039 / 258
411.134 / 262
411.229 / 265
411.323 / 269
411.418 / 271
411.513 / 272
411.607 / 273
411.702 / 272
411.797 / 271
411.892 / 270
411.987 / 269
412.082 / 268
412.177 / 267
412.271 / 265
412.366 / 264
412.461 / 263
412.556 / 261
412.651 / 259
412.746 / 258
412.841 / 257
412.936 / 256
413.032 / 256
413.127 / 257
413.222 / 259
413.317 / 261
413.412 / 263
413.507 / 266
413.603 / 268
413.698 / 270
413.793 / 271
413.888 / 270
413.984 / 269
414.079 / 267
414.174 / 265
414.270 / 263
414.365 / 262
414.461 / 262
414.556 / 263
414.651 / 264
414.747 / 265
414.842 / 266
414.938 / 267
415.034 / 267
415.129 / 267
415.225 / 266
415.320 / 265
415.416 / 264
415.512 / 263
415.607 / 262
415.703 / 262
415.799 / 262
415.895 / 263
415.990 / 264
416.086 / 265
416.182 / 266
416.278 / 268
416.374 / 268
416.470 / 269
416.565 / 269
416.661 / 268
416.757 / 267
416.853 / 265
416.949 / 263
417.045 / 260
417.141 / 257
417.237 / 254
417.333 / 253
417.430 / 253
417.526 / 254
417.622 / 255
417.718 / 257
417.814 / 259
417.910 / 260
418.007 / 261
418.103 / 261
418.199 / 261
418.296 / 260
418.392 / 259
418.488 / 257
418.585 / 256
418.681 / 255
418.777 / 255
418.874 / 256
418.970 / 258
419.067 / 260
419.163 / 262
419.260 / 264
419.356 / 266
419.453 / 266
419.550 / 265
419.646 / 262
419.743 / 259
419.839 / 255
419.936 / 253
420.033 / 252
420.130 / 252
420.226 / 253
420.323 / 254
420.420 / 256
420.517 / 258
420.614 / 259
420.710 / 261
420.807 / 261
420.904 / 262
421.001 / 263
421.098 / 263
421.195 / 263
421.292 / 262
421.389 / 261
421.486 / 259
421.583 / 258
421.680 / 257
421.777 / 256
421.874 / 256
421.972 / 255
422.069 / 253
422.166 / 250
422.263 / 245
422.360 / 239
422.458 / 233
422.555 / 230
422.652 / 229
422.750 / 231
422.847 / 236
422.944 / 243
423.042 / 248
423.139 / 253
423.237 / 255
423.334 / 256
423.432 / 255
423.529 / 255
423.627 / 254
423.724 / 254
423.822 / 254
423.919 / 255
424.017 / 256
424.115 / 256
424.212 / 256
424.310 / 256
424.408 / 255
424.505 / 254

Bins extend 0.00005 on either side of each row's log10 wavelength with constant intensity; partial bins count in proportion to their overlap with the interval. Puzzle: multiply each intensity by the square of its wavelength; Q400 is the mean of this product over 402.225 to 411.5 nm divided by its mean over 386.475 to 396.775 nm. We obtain 1.4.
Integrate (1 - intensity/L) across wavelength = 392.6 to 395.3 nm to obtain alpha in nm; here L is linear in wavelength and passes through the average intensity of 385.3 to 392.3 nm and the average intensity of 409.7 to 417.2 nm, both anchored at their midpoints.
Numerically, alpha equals 0.86 nm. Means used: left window 221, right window 258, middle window 156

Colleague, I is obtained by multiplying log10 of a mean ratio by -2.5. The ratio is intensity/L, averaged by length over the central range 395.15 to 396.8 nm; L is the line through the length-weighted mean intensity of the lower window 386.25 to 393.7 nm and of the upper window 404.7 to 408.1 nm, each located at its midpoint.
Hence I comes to 0.18 mag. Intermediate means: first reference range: 202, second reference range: 255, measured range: 187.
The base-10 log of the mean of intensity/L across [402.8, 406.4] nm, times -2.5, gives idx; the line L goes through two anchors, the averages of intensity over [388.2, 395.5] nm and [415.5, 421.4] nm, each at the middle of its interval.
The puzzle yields -0.14 mag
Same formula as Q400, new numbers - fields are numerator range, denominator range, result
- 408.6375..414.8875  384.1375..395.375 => 1.39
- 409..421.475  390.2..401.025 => 1.41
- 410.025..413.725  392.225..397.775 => 1.68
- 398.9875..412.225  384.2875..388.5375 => 1.21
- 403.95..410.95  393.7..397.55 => 1.50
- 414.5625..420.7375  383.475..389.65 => 1.41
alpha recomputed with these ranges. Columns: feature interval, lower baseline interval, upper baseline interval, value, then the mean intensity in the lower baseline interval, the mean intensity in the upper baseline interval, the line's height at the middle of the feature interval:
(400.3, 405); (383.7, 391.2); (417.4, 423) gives -0.404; 220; 255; 236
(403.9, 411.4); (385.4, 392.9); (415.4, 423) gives -0.306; 217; 257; 242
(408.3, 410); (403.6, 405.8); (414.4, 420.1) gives 0.026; 258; 261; 259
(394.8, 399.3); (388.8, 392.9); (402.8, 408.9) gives 0.501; 209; 256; 229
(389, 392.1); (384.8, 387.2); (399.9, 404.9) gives 0.301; 237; 256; 242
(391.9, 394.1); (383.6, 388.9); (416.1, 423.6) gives 0.830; 221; 256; 228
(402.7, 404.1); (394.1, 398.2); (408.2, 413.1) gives -0.233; 189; 253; 221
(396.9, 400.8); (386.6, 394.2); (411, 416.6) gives -0.145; 197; 265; 221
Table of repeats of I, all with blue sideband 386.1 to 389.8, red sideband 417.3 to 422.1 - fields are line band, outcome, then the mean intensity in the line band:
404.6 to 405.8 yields -0.072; 257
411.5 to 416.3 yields -0.057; 265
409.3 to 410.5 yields 0.077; 229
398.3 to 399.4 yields -0.105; 257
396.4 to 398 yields 0.456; 152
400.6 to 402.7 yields -0.096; 258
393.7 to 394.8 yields 0.265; 178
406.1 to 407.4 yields -0.042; 252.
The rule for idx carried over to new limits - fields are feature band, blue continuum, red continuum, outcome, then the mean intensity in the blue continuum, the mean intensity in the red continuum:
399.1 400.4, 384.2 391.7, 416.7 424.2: -0.083 mag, 224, 255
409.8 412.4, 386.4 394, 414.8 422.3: -0.019 mag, 198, 260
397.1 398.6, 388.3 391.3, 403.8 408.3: 0.103 mag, 211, 255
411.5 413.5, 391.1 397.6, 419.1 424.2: -0.163 mag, 174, 254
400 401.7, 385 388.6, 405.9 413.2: -0.040 mag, 231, 253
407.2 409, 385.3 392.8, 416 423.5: -0.072 mag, 219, 257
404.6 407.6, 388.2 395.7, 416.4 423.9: -0.135 mag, 193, 256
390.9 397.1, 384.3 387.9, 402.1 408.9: 0.345 mag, 234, 257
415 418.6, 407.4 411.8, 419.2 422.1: -0.024 mag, 251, 259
